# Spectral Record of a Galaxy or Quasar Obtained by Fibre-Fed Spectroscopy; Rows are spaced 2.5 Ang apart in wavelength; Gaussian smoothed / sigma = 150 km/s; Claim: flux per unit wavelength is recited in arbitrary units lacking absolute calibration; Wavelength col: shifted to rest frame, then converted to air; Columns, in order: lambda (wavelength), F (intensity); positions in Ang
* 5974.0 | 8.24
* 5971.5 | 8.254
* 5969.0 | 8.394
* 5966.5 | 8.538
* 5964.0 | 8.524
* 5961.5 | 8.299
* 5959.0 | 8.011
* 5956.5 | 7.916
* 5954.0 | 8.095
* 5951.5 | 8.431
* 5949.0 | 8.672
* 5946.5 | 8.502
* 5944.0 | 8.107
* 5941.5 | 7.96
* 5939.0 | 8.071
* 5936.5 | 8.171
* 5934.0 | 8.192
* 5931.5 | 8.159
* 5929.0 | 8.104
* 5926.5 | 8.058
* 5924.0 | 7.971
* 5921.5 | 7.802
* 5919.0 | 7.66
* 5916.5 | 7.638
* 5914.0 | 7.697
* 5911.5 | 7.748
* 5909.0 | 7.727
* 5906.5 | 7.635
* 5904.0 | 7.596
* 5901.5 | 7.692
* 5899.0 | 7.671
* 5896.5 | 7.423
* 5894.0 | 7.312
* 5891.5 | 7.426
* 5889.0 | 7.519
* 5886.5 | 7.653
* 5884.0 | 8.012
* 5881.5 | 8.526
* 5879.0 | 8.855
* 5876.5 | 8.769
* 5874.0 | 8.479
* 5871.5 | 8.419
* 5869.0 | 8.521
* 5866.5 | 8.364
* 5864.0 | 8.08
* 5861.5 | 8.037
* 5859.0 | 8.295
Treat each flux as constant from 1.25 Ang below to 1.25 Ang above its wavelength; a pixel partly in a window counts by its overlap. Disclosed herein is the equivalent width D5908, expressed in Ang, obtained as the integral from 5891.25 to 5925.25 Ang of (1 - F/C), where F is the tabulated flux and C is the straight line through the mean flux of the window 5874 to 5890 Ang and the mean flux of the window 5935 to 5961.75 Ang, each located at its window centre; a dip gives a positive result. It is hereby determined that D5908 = 2.41 Ang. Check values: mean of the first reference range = 8.25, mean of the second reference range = 8.2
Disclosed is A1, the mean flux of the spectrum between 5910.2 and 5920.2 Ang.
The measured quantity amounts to 7.69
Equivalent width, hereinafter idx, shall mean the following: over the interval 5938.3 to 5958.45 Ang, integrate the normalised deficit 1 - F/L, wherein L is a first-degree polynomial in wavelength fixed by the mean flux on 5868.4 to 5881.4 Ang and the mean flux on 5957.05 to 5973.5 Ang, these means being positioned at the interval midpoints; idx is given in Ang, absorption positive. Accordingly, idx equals 0.4 Ang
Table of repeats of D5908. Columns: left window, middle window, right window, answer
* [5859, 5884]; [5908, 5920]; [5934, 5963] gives 0.88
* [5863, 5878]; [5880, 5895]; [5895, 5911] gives 0.48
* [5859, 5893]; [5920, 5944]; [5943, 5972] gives 0.66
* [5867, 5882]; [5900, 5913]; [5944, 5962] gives 1.19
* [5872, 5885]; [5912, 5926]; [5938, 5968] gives 1.03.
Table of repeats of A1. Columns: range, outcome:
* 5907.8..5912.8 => 7.74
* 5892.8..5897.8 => 7.37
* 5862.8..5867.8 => 8.23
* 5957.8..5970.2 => 8.35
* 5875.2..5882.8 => 8.71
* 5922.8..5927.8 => 8.02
